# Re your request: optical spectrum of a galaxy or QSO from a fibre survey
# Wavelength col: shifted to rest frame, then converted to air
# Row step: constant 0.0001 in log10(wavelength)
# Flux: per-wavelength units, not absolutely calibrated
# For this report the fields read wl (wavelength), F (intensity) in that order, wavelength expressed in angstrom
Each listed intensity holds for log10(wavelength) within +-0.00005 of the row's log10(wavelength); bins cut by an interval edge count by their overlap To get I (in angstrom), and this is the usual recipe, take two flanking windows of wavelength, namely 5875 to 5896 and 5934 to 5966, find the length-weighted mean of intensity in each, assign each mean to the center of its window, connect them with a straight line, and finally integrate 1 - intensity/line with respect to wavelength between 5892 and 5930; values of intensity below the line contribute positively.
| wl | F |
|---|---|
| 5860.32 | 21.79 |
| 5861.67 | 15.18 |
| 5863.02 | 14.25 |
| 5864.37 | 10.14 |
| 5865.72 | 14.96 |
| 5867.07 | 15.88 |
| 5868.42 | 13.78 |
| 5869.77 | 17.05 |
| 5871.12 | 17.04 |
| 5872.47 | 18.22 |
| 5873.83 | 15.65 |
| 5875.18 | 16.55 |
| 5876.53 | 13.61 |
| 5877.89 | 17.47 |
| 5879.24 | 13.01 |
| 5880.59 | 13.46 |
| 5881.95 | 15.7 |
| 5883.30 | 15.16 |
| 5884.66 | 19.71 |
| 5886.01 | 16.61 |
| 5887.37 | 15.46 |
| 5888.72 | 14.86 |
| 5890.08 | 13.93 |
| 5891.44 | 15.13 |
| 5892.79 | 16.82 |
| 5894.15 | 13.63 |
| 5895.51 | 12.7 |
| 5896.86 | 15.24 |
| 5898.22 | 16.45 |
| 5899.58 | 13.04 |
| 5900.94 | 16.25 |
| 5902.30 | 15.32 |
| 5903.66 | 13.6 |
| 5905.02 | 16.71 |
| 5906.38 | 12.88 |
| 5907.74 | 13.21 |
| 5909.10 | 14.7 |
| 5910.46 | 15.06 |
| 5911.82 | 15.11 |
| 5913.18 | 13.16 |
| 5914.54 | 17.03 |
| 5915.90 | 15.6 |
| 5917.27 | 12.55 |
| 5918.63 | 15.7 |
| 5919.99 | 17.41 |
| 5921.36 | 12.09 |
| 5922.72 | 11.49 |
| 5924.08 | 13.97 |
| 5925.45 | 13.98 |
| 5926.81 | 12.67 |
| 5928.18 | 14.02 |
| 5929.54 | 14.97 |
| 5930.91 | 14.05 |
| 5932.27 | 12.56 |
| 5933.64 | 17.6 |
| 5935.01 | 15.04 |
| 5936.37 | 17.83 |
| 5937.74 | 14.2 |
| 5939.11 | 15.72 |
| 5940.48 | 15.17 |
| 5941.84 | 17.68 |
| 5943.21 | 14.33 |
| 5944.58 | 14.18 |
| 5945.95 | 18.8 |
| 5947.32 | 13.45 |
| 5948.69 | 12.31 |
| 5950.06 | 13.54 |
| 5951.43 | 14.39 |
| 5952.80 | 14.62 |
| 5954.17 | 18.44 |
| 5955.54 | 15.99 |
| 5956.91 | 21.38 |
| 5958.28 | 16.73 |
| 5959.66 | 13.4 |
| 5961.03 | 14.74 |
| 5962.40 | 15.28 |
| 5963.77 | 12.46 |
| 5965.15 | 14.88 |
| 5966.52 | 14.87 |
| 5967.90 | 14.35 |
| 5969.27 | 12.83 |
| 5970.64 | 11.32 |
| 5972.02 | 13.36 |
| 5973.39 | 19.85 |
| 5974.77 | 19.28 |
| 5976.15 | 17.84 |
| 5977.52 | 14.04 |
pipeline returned 2.1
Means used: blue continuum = 15.2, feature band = 14.5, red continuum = 15.4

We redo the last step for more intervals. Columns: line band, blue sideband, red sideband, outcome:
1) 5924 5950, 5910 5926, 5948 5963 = 0.22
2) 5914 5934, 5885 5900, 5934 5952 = 1.08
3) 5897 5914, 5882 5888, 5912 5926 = 0.65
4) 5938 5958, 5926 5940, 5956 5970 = -0.97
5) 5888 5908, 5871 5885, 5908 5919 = 0.72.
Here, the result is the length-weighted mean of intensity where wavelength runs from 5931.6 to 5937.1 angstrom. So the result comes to 15.7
